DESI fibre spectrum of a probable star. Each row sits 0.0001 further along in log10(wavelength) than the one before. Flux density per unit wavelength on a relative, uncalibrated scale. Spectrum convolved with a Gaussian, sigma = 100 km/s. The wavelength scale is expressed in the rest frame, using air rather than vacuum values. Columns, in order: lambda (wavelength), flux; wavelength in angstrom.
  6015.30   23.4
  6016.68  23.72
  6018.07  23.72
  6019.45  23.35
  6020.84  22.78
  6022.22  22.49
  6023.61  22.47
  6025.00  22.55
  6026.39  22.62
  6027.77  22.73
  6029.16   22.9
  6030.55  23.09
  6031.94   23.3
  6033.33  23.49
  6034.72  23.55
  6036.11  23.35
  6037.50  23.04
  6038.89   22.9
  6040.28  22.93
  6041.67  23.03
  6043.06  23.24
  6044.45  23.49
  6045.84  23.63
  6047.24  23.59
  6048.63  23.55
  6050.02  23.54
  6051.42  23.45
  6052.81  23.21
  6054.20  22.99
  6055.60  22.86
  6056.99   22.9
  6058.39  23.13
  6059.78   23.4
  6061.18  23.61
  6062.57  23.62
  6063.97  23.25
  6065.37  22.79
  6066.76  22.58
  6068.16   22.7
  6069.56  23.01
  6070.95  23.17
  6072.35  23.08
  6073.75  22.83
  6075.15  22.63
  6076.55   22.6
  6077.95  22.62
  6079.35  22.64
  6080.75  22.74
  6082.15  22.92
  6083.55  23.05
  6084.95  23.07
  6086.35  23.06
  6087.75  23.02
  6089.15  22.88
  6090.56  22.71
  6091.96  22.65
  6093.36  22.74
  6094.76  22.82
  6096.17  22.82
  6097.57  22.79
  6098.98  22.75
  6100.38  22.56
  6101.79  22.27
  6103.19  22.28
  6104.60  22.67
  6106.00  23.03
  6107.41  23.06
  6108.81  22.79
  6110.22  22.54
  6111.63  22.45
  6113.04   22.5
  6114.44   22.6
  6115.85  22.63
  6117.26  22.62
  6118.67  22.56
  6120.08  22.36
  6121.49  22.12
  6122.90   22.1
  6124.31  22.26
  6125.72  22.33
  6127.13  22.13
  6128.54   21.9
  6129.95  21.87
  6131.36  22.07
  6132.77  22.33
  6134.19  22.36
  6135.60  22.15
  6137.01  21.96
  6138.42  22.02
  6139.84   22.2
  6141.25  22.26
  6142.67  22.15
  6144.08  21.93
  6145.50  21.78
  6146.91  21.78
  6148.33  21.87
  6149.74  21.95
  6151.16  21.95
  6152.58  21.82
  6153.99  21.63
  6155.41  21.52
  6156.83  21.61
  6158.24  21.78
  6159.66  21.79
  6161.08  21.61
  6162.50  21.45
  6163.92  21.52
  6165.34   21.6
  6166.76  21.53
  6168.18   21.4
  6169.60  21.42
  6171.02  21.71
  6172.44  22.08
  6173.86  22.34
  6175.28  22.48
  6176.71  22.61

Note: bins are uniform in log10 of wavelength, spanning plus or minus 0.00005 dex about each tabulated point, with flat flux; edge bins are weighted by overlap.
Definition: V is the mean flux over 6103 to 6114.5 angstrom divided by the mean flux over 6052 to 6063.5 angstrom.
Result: 0.98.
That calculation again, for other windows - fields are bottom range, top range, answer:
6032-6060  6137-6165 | 0.94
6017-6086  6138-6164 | 0.95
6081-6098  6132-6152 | 0.96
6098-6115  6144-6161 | 0.96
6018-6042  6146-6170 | 0.94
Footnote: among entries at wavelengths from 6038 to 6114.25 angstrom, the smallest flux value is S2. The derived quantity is 22.27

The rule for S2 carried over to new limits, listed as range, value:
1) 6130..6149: 21.78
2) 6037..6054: 22.9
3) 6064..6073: 22.58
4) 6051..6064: 22.86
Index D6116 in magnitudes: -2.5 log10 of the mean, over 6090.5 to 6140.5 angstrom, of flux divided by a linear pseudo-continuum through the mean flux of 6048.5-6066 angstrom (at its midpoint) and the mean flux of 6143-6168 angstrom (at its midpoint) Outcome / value -0.01 mag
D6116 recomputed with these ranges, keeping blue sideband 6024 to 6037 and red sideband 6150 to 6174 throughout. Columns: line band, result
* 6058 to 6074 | -0.02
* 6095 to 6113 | -0.02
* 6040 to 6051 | -0.02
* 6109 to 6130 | -0.01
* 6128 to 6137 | -0.01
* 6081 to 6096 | -0.02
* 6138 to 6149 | -0.01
